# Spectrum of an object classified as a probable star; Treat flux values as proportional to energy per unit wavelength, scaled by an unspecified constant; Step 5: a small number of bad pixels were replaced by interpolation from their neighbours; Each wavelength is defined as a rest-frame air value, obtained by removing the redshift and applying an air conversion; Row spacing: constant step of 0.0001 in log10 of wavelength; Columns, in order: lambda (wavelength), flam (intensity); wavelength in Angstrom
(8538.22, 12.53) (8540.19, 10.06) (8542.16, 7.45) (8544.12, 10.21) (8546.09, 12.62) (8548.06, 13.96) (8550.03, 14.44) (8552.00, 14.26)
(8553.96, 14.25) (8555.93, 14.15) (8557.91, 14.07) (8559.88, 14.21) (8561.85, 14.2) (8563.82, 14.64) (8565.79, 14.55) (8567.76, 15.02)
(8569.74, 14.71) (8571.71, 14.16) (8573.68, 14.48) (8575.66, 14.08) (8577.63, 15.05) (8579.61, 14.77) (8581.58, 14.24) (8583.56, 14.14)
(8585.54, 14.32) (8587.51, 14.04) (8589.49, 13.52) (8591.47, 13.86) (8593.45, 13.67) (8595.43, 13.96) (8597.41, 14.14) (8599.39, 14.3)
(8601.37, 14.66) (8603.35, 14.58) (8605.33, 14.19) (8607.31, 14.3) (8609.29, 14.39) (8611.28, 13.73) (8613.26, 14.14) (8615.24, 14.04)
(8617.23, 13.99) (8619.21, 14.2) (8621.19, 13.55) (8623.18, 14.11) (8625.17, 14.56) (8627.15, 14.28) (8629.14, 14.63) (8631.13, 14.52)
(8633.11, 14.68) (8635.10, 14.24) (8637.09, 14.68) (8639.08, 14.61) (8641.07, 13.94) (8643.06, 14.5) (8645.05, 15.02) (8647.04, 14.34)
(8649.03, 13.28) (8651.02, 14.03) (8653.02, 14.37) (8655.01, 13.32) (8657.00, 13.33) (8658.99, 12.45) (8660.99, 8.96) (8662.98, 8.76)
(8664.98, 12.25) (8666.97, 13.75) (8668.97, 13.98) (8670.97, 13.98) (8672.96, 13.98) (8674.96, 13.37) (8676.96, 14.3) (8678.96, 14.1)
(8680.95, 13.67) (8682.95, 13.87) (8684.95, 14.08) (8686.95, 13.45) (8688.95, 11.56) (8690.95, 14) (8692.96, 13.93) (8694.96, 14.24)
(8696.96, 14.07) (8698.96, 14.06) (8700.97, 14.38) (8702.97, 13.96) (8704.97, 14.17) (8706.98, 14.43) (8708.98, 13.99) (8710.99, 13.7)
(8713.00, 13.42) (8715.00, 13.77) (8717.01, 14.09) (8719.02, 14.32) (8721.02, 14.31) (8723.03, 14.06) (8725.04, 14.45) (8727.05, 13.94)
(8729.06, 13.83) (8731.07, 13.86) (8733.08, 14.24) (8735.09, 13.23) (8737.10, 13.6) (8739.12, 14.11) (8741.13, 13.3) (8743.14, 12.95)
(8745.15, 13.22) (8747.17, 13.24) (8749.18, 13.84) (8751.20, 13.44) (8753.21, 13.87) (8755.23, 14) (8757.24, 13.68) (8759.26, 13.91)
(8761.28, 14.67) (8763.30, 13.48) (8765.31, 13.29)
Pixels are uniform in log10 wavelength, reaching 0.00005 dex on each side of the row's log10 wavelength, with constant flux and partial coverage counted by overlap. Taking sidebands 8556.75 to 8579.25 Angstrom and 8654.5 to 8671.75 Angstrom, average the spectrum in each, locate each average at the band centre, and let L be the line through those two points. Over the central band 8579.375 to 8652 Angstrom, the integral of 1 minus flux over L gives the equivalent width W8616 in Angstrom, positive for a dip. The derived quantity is -4.75 Angstrom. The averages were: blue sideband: 14.5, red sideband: 12.3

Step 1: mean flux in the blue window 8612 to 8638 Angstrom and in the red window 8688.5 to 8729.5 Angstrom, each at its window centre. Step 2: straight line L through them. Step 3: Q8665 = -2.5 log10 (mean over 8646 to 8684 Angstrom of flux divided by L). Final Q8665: 0.08 mag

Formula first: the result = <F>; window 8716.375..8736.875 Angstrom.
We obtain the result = 14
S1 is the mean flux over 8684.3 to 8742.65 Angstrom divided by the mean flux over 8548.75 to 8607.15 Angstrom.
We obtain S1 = 1.0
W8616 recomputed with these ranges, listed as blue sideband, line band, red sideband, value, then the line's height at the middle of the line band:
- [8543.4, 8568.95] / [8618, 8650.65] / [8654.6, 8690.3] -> -2.54 Angstrom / 13.3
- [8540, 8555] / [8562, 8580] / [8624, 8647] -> -2.39 Angstrom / 12.9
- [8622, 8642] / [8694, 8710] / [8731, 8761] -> -0.25 Angstrom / 13.9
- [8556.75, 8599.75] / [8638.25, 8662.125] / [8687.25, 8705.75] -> 0.88 Angstrom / 14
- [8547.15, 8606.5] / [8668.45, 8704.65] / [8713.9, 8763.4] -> 0.35 Angstrom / 14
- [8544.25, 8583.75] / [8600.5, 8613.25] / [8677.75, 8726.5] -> -0.15 Angstrom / 14.1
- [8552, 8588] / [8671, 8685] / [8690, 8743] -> 0.17 Angstrom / 14.1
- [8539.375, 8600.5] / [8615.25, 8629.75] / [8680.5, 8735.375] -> -0.38 Angstrom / 13.8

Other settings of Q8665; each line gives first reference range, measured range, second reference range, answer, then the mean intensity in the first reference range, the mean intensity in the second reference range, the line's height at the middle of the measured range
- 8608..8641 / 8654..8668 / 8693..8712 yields 0.20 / 14.3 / 14.1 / 14.2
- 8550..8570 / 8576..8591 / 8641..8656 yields 0.00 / 14.4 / 14.1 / 14.3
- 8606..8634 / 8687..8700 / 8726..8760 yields 0.02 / 14.2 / 13.7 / 13.9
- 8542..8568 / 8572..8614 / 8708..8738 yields -0.04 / 13.6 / 13.9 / 13.7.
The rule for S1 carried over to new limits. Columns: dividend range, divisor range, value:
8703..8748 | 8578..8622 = 0.98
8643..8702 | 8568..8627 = 0.94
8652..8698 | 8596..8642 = 0.93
